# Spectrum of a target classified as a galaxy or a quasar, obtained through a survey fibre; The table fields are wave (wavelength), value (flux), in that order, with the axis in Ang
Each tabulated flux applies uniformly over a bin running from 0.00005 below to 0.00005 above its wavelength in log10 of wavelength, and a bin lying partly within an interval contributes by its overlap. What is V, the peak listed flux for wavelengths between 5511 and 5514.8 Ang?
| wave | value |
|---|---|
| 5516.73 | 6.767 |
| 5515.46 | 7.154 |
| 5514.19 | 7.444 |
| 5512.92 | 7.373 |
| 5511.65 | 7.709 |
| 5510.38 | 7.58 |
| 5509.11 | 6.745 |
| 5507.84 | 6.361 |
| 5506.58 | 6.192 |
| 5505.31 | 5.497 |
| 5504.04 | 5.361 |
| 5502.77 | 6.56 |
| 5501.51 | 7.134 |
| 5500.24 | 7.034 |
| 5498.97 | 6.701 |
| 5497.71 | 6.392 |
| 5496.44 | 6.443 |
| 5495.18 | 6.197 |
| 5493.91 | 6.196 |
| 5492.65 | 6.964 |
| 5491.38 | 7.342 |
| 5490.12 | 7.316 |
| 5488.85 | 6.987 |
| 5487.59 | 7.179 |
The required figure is 7.709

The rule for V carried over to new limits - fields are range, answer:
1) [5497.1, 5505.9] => 7.134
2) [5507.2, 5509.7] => 6.745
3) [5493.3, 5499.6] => 6.701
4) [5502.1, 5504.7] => 6.56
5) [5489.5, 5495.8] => 7.342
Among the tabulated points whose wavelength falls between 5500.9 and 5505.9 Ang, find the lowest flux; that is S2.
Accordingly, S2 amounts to 5.361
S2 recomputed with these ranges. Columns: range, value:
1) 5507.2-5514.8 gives 6.361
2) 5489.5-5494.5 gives 6.196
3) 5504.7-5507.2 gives 5.497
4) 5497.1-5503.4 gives 6.392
